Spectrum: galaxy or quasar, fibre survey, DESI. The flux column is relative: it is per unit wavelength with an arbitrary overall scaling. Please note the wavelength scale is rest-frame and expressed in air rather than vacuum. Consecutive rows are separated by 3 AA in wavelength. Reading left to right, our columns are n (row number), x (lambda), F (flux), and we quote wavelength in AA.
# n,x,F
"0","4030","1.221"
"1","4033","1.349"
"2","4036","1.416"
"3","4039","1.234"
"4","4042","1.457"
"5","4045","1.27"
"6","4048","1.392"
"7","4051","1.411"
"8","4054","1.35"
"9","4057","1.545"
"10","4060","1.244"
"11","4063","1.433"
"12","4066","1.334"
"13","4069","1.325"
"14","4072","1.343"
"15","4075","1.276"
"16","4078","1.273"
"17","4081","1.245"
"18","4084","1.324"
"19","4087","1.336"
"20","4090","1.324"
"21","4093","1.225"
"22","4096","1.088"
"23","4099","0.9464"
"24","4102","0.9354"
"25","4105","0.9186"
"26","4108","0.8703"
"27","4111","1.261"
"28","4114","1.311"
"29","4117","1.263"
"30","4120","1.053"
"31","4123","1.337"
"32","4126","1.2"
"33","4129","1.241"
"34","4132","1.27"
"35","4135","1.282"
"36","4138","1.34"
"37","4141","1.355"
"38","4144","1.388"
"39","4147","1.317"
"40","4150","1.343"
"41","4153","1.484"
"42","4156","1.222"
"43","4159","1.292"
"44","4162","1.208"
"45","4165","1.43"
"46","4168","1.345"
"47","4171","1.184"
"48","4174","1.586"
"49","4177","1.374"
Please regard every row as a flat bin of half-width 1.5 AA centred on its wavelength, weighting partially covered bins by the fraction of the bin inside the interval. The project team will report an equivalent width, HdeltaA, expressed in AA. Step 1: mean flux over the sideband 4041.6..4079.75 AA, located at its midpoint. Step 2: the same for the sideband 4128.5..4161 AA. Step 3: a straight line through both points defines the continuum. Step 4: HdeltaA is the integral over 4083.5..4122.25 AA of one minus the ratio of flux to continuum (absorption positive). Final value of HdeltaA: 5.69 AA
